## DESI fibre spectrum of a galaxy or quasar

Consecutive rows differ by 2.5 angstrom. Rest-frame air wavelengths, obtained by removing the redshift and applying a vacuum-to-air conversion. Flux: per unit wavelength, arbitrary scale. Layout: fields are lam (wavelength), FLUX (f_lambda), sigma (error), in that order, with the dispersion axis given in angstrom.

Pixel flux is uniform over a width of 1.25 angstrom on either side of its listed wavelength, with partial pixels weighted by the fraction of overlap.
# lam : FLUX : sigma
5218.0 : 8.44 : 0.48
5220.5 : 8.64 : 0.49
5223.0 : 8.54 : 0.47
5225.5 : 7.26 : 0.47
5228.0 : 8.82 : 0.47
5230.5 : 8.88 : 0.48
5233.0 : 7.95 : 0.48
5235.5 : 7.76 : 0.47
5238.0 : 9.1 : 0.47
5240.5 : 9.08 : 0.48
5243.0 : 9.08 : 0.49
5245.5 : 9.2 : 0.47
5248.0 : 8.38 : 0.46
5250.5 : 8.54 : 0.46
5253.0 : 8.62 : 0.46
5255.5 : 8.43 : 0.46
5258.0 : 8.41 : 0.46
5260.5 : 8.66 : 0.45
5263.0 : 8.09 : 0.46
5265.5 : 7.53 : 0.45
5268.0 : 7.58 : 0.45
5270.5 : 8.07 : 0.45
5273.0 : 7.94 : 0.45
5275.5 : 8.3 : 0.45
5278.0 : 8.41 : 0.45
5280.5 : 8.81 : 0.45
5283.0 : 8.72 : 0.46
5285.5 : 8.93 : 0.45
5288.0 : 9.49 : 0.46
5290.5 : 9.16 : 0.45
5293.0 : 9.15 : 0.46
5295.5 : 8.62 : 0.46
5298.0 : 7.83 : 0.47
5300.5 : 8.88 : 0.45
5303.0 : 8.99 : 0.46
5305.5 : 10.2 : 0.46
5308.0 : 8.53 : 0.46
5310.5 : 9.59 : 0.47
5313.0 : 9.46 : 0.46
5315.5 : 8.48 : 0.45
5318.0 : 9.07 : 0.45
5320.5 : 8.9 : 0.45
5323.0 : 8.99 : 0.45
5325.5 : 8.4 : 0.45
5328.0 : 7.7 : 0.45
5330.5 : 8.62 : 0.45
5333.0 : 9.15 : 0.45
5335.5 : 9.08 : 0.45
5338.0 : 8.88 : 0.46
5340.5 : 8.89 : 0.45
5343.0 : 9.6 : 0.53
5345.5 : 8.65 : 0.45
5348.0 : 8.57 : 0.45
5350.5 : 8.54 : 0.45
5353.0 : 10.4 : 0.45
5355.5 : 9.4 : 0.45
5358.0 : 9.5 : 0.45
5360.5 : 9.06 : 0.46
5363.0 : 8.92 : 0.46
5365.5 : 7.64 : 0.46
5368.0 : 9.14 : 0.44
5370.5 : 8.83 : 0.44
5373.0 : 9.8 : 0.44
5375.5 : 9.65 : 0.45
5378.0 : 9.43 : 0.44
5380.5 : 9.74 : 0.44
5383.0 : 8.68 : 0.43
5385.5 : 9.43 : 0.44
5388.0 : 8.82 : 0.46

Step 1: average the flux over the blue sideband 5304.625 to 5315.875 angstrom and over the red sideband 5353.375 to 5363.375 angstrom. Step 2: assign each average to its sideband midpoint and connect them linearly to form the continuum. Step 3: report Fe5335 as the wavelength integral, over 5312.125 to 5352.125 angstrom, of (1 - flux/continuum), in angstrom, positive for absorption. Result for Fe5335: 2.1 angstrom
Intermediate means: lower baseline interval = 9.28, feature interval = 8.82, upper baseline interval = 9.35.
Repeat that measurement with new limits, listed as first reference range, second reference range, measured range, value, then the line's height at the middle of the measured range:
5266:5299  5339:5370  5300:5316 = -0.9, 8.7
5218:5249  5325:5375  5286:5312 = -0.8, 8.78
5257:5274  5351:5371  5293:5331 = -1.3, 8.55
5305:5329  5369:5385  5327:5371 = 1.0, 9.15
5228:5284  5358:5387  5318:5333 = 0.4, 8.85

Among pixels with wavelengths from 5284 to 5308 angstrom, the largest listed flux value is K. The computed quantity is 10.2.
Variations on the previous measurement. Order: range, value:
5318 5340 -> 9.15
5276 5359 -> 10.4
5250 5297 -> 9.49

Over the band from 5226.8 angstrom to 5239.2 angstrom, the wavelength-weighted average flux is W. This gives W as 8.5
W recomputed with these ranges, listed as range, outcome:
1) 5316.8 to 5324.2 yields 8.99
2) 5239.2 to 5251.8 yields 8.86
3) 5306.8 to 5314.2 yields 9.2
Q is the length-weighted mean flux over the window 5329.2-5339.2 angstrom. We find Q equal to 8.93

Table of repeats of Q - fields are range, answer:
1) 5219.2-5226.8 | 8.15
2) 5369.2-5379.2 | 9.43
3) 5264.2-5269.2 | 7.56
